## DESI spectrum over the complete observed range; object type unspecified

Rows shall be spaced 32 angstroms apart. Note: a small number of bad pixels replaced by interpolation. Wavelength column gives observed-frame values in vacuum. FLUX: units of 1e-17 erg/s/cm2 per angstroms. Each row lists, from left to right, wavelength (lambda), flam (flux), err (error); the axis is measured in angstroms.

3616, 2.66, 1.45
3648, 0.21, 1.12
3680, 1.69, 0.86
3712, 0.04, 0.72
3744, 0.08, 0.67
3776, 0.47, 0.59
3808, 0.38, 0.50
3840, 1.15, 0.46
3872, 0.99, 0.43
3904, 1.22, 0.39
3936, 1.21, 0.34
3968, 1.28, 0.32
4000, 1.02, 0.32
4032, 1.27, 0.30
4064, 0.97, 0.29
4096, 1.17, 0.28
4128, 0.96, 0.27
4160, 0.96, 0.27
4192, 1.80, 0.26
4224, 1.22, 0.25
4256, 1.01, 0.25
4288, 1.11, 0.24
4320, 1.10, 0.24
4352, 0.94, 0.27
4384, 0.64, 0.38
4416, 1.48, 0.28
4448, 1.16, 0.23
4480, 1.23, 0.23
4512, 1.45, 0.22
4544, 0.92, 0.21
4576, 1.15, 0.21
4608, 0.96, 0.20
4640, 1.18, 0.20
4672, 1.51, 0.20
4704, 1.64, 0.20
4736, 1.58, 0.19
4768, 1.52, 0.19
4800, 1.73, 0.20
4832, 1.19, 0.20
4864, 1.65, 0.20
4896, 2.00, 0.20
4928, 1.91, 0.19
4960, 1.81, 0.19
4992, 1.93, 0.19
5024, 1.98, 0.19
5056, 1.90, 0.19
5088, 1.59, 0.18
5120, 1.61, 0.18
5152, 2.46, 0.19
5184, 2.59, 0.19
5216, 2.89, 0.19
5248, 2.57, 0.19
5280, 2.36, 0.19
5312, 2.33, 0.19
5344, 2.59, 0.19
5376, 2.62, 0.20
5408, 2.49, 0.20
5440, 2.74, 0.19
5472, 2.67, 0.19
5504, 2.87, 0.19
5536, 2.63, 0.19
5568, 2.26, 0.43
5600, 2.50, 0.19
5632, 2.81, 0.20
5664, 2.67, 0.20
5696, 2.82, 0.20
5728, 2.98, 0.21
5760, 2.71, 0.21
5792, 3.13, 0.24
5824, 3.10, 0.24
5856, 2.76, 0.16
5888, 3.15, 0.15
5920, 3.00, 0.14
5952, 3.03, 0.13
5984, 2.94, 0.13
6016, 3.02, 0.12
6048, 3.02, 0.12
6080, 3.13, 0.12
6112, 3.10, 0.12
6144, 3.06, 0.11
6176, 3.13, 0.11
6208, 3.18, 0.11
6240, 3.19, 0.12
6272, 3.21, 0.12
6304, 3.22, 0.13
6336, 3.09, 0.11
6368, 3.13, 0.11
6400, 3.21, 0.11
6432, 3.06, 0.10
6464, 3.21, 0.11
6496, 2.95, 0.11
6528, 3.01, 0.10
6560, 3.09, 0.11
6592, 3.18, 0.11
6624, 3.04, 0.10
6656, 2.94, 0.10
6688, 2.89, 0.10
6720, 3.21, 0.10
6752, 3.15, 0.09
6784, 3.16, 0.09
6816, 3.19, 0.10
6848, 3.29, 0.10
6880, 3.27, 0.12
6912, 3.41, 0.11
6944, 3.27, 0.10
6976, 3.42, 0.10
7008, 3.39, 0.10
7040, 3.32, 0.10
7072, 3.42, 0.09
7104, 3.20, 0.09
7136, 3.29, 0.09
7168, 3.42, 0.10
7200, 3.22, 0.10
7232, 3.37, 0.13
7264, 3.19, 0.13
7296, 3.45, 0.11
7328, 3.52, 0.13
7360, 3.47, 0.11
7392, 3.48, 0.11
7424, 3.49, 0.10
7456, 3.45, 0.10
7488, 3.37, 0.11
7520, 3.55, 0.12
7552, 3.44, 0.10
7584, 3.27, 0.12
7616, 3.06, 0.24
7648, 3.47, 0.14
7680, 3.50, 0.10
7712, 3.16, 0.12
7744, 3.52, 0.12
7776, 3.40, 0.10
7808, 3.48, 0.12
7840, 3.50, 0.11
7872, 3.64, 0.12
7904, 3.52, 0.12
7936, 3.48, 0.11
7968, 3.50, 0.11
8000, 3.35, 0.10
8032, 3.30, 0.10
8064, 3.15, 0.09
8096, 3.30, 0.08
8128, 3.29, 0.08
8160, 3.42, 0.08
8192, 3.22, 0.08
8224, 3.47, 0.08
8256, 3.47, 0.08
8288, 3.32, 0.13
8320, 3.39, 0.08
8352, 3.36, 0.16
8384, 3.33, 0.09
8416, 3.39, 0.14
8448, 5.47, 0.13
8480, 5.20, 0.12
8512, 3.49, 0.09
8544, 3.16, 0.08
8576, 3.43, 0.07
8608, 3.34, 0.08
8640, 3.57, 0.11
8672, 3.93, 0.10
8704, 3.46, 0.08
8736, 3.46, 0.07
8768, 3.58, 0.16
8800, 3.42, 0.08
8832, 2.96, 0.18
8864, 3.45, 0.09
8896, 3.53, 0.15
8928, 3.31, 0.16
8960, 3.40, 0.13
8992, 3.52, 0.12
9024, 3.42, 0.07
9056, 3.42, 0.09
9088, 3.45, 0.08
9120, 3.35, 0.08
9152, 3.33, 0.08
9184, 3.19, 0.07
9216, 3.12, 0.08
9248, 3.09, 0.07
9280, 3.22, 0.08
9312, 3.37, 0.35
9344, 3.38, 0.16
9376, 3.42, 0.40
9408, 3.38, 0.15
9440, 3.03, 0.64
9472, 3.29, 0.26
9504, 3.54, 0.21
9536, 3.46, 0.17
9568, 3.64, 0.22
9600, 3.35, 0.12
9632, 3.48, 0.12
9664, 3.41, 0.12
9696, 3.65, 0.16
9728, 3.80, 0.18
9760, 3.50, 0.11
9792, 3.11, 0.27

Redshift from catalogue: 0.29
